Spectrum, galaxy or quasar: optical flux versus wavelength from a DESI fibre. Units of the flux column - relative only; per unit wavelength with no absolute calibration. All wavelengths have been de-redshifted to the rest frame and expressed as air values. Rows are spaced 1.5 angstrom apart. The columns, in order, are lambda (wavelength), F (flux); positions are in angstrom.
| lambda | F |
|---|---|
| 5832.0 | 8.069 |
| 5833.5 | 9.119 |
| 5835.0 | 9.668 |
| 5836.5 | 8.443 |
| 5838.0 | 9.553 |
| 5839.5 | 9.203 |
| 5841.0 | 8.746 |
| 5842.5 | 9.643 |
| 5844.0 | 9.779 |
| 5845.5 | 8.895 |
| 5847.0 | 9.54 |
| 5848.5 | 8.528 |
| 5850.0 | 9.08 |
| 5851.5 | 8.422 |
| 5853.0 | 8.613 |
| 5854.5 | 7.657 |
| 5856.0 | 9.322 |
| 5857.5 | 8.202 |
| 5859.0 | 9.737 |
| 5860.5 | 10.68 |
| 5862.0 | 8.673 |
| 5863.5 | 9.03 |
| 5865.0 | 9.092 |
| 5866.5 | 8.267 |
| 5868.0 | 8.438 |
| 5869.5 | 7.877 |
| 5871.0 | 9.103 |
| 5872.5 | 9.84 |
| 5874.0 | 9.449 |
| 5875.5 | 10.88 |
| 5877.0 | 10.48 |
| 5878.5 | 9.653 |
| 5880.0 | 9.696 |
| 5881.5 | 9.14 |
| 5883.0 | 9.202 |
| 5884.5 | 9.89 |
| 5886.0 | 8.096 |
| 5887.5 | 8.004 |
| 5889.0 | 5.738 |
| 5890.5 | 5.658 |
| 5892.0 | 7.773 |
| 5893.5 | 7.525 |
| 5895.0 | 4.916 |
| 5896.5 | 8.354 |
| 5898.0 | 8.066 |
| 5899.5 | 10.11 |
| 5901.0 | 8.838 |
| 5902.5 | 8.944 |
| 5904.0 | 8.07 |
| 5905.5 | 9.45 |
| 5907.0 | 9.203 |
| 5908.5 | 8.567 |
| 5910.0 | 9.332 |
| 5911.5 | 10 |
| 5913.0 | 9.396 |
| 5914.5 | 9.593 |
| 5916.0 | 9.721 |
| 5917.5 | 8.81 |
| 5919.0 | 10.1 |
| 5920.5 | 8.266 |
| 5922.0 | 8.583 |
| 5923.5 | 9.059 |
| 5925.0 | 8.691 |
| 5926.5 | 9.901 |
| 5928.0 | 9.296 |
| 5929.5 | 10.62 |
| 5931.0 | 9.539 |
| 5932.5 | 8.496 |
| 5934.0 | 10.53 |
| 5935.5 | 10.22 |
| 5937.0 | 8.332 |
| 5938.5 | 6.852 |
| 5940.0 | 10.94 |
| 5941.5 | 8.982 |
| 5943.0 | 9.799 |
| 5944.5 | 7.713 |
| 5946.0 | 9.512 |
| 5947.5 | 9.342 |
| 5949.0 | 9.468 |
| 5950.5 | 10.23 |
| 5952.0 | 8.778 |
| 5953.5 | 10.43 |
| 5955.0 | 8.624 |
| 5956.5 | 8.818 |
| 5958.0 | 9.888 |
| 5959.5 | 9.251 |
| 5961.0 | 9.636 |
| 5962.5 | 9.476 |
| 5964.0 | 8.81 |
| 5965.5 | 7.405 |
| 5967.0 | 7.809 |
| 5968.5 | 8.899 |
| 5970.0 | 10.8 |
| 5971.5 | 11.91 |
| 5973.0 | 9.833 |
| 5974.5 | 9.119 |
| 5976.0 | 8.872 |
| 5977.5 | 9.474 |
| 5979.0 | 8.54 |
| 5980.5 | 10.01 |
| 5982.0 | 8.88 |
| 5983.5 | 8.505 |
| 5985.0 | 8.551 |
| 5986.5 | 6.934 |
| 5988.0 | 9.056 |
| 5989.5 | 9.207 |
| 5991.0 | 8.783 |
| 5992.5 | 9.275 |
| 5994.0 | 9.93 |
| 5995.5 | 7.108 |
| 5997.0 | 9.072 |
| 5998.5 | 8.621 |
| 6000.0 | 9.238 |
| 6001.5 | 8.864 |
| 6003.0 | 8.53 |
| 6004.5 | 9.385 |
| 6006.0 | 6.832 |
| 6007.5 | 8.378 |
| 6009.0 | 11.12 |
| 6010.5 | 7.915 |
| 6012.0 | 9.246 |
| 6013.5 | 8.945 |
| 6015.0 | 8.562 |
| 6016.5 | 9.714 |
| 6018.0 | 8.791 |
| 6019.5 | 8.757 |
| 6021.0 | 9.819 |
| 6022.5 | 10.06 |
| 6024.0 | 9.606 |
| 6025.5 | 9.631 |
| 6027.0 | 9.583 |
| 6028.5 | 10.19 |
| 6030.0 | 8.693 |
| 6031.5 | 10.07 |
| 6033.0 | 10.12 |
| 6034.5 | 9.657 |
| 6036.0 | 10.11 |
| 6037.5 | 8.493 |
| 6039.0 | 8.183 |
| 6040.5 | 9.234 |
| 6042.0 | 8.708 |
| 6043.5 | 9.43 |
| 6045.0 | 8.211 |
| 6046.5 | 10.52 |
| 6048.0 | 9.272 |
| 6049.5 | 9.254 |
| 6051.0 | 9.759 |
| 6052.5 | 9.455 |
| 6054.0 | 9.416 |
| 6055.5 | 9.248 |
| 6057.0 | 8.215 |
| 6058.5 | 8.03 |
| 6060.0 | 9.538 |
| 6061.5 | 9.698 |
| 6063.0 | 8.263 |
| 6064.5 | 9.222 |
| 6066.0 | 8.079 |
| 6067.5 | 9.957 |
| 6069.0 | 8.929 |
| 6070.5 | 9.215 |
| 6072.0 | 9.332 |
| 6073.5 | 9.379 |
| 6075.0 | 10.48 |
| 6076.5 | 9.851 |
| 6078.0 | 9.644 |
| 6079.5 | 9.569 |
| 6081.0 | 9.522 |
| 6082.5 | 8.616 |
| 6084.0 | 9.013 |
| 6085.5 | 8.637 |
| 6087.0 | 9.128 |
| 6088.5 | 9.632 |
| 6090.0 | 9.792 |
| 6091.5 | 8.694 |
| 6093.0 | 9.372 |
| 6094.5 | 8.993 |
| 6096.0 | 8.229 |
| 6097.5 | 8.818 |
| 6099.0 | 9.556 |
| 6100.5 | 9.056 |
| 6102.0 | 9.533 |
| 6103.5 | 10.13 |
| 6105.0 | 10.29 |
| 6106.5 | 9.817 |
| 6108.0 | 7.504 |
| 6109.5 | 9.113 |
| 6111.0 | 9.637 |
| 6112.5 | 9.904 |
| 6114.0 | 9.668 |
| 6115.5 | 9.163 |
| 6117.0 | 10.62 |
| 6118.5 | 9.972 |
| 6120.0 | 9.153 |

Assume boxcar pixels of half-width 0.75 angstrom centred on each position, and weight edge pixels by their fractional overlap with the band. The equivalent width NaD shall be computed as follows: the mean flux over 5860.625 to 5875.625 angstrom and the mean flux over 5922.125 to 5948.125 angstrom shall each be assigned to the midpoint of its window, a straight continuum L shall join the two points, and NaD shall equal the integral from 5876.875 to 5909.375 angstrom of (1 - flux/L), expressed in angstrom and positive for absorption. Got 2.6 angstrom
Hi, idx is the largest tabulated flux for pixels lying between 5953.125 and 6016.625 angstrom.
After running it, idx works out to 11.91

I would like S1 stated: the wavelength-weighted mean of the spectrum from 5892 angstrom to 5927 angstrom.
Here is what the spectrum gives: 8.82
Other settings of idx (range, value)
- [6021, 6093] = 10.52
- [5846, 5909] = 10.88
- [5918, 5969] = 10.94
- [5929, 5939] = 10.62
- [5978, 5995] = 10.01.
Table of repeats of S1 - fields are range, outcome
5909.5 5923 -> 9.31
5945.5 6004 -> 9.11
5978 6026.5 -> 8.94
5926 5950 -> 9.35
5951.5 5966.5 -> 9.1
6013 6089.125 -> 9.28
